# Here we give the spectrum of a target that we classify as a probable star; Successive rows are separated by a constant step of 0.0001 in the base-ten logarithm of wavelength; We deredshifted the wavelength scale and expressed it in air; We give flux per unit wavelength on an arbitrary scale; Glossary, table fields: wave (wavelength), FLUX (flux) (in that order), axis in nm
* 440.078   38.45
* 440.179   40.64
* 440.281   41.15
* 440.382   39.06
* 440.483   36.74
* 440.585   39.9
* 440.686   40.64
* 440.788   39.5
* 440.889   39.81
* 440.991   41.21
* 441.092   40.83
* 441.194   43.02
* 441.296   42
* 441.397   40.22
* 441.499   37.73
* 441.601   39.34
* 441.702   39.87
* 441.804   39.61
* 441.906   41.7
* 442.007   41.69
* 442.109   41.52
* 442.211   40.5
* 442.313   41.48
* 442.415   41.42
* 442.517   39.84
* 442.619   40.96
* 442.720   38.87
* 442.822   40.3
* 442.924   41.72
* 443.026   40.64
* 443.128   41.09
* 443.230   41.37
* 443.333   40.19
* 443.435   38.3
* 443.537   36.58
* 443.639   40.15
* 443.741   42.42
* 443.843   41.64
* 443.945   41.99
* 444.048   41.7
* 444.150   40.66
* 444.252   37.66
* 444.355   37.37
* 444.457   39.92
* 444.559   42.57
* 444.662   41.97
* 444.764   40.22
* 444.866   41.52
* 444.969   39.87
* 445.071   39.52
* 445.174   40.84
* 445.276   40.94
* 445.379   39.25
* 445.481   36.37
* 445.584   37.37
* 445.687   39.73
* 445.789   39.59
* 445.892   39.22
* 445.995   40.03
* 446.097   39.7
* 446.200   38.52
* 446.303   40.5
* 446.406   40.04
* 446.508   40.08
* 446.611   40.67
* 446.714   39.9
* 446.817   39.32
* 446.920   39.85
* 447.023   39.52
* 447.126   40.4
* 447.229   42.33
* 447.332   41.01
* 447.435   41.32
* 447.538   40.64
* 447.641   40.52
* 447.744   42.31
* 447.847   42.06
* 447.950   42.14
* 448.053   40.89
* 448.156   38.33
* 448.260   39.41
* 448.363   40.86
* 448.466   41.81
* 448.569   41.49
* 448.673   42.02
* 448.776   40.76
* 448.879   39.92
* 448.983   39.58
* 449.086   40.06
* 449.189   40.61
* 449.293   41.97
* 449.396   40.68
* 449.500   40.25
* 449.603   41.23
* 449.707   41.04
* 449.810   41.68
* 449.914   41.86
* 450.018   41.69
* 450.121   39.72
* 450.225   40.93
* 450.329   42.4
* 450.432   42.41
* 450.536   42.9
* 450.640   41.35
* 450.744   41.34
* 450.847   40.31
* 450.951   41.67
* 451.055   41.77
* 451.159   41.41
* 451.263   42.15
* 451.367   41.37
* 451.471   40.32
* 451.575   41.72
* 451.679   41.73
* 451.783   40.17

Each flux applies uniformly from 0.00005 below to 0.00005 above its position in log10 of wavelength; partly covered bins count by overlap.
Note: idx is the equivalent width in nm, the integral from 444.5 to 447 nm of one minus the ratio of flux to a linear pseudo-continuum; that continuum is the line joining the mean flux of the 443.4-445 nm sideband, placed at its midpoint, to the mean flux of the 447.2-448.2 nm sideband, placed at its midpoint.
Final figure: 0.049 nm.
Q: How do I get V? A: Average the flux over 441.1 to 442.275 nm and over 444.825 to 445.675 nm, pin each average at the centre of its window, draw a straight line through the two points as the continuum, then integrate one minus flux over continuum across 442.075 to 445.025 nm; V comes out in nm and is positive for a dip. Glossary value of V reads -0.036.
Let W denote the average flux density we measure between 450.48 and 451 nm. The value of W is 41.5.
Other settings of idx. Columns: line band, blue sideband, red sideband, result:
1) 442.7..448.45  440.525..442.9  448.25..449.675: 0.06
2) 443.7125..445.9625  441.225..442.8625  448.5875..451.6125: 0.04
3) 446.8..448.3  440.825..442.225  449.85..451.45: 0.02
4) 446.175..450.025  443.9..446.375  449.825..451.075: 0.01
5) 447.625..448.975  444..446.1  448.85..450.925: -0.01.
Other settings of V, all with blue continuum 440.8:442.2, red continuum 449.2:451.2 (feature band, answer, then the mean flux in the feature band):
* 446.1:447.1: 0.03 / 39.8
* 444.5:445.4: 0.00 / 40.8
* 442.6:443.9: 0.01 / 40.3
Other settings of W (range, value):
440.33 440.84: 39.2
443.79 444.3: 40.8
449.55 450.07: 41.5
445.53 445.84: 38.9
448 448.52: 40.3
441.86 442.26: 41.4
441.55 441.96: 40.2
